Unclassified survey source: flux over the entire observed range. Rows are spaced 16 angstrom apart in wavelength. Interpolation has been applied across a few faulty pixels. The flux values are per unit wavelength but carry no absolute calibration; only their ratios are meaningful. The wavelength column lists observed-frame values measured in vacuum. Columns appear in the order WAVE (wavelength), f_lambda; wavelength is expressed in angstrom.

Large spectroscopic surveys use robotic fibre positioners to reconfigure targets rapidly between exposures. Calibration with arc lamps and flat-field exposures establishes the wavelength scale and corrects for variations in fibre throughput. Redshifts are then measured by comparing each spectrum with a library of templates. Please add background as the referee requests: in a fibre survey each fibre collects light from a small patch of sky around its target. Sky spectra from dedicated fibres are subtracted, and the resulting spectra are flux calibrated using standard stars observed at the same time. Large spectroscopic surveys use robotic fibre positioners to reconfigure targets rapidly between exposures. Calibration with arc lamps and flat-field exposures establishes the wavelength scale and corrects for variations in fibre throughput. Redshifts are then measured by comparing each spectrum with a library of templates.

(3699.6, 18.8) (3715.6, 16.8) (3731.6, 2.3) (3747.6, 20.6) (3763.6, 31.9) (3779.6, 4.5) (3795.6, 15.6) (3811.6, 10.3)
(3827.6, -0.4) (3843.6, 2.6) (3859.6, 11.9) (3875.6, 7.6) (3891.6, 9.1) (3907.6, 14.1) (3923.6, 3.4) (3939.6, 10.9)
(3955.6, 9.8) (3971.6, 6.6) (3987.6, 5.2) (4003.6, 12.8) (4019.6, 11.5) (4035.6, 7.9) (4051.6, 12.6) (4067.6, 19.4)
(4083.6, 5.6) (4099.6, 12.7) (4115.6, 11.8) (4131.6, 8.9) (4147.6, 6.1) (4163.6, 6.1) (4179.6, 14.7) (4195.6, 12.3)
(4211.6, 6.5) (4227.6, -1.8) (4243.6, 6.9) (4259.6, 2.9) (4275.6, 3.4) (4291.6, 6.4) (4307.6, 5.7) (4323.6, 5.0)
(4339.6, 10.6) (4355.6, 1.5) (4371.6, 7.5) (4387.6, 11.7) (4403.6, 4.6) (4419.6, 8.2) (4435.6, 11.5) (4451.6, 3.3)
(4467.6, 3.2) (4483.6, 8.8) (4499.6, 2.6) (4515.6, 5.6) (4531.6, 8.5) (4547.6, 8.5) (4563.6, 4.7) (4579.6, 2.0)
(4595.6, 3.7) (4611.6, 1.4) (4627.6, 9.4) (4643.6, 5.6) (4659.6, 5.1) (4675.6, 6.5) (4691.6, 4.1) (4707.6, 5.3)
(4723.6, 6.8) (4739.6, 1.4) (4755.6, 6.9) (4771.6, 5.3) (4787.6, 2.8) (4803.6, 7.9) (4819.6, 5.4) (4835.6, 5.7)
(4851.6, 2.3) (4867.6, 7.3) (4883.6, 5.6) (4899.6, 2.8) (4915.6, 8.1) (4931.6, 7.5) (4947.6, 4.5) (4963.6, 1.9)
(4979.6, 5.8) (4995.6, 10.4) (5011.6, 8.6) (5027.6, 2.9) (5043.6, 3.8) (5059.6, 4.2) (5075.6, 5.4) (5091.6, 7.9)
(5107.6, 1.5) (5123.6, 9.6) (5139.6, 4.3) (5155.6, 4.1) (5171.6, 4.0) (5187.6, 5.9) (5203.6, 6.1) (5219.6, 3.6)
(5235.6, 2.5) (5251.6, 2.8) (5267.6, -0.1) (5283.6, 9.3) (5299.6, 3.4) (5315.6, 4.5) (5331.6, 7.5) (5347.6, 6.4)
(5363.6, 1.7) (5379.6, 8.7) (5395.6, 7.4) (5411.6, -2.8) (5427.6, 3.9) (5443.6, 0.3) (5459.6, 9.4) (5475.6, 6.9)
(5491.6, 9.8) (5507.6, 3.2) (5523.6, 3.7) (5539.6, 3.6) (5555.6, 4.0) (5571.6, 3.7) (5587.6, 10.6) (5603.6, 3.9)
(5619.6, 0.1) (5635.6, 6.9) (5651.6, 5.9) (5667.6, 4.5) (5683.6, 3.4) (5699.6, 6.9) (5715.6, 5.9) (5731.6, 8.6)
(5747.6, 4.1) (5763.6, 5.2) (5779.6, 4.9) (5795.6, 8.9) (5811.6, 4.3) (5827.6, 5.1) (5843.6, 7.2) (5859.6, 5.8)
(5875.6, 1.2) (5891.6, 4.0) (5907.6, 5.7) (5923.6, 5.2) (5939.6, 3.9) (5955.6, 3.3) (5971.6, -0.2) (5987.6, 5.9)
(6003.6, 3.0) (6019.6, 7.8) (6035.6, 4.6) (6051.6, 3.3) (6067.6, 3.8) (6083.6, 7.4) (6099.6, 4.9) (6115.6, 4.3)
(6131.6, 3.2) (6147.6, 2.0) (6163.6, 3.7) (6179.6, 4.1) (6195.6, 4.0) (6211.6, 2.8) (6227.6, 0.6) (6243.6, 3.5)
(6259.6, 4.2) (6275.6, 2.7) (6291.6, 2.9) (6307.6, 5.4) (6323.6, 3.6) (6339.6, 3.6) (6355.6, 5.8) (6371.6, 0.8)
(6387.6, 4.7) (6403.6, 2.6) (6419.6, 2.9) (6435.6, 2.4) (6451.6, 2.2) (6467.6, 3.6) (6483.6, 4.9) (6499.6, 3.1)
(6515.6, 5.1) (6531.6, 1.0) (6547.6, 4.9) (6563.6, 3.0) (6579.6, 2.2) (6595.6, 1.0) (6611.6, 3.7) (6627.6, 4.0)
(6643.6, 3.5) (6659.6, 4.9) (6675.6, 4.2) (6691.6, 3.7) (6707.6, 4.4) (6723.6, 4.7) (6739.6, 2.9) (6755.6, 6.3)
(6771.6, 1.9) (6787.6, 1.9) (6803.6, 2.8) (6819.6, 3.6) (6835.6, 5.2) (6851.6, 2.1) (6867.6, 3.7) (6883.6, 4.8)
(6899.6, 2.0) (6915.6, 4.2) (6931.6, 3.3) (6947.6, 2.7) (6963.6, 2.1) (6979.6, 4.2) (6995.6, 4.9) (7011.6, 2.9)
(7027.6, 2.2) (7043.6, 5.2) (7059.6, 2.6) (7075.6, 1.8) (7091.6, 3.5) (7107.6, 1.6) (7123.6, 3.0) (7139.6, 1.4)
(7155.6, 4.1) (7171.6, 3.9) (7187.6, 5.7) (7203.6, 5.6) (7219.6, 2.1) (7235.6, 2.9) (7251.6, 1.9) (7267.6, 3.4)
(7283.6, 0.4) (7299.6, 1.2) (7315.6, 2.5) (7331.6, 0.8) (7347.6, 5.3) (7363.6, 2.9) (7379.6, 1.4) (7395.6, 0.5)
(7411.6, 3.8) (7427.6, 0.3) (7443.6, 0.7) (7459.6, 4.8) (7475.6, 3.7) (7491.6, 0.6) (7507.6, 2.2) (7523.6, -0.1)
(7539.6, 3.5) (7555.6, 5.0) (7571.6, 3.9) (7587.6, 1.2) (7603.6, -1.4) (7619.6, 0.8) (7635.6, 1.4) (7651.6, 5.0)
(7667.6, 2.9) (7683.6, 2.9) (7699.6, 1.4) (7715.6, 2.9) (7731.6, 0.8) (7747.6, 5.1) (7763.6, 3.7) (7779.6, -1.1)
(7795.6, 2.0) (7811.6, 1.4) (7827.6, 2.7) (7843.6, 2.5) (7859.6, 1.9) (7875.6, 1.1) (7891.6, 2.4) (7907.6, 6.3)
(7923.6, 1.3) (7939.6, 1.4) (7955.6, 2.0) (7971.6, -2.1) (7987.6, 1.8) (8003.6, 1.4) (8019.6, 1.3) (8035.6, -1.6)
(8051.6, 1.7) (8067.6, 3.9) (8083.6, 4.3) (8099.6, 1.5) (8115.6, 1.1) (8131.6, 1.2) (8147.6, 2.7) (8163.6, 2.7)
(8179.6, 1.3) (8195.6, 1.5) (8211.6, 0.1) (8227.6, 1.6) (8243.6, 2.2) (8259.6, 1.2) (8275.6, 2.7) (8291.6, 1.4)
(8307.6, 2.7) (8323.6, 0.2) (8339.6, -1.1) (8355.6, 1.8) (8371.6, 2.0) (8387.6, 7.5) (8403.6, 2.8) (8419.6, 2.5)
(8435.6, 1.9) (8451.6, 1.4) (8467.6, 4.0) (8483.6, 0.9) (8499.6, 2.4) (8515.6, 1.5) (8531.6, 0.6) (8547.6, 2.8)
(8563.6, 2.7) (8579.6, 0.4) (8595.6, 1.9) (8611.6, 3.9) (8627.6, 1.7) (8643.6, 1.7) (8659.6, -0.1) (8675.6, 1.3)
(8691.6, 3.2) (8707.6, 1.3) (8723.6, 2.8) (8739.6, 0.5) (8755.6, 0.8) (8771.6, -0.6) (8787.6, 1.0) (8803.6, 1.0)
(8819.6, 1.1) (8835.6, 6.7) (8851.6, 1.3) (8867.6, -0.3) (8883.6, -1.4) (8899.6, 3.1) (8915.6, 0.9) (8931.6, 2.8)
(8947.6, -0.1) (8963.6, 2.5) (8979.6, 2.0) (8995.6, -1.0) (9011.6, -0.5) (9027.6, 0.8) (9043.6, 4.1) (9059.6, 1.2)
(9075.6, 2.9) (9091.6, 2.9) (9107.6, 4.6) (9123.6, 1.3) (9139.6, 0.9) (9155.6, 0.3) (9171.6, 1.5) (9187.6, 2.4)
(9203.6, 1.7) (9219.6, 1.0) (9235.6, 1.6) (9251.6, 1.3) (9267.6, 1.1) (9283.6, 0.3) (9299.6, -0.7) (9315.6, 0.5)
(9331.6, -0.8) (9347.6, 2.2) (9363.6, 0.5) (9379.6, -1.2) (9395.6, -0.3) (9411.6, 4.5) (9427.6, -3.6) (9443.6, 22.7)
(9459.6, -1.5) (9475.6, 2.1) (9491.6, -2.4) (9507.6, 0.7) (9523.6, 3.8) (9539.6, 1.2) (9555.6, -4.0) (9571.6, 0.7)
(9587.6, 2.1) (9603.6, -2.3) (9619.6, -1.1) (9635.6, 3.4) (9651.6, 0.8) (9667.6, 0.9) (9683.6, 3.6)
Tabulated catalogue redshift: 0.25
